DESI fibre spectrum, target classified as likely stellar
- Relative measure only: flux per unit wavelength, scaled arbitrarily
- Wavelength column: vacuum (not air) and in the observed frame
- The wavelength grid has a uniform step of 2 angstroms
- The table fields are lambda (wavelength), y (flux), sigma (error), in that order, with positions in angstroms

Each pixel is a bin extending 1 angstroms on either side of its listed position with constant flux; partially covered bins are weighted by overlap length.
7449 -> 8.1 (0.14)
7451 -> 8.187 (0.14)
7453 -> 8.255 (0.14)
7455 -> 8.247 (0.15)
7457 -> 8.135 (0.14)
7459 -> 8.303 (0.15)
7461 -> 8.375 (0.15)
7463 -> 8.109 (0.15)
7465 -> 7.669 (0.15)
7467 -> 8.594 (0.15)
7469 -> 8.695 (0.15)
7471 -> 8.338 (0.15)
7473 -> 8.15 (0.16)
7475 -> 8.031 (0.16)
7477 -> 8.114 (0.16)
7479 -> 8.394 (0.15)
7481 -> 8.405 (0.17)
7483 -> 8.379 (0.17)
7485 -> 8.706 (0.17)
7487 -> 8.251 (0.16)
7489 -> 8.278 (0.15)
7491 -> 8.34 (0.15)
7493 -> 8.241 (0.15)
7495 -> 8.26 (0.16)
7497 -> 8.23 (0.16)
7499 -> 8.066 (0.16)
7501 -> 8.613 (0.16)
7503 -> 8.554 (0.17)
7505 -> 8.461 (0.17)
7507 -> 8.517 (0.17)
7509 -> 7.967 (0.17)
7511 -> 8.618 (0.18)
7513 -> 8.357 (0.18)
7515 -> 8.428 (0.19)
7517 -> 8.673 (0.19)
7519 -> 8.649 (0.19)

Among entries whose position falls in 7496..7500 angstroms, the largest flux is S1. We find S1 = 8.23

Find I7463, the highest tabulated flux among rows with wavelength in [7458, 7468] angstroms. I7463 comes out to 8.594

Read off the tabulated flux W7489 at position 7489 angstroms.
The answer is 8.278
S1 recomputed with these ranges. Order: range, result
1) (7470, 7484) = 8.405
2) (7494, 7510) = 8.613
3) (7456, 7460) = 8.303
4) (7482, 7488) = 8.706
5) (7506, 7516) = 8.618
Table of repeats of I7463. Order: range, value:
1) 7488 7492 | 8.34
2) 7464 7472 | 8.695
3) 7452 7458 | 8.255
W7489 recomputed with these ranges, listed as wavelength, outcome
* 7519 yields 8.649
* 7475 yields 8.031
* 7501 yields 8.613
